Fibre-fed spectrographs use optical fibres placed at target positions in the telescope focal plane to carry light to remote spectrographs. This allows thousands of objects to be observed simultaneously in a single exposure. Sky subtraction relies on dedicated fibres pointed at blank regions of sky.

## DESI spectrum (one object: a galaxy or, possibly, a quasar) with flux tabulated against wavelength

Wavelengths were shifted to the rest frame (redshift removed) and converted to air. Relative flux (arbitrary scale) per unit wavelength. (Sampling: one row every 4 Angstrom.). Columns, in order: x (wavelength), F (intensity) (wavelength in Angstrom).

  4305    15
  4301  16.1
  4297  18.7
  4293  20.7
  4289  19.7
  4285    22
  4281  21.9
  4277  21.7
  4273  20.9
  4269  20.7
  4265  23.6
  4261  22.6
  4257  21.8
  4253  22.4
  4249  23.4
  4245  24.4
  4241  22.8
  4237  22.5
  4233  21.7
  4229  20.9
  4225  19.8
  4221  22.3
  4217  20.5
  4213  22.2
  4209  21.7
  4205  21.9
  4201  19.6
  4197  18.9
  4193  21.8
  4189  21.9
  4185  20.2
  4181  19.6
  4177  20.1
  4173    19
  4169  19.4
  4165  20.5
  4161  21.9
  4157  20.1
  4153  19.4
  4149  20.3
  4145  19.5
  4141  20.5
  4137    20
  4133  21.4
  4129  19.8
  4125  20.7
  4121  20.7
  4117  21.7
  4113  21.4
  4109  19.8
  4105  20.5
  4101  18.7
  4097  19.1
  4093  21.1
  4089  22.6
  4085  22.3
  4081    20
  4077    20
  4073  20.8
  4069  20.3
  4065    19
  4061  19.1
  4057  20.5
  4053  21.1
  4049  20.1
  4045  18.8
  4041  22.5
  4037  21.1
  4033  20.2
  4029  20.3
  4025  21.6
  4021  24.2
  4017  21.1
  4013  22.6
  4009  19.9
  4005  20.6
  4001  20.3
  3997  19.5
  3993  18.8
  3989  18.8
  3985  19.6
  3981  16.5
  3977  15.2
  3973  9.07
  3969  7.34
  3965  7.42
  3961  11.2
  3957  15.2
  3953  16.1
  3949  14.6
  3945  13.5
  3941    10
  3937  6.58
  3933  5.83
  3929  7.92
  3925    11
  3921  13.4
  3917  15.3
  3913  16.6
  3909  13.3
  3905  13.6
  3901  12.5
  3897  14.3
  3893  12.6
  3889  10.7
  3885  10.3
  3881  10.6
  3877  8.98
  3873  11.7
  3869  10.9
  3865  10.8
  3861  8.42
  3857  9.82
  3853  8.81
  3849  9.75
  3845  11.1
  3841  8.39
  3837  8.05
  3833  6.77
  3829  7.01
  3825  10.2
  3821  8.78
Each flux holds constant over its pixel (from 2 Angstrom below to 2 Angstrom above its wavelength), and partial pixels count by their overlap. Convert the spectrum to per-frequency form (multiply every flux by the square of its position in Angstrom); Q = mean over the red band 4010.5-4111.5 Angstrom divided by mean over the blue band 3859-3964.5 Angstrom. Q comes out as 1.90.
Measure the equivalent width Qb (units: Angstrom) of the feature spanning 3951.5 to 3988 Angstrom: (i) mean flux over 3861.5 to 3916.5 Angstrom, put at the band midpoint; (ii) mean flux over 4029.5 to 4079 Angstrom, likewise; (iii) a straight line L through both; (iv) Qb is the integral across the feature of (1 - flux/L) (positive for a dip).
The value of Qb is 6.6 Angstrom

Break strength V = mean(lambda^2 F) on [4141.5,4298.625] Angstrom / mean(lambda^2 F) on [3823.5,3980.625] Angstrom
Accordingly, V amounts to 2.25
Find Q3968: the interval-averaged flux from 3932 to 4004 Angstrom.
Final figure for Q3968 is 13.8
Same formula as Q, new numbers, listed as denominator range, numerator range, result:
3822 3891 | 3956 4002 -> 1.65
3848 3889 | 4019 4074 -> 2.25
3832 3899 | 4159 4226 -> 2.39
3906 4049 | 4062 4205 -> 1.37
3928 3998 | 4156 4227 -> 1.78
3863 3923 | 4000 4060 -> 1.81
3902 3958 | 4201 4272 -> 2.08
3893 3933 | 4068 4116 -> 1.77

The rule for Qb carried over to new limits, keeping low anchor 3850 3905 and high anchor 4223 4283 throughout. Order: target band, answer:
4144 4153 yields -0.4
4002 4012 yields -3.9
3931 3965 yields 4.3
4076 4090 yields -3.5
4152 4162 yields -0.6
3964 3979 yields 4.2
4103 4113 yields -1.5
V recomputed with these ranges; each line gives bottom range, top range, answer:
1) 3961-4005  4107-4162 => 1.44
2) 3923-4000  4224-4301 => 1.92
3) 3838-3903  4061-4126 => 2.17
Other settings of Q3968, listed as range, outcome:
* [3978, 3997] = 18.4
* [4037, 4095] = 20.6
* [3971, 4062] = 19.6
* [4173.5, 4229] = 20.8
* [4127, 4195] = 20.3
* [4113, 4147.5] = 20.6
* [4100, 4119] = 20.5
